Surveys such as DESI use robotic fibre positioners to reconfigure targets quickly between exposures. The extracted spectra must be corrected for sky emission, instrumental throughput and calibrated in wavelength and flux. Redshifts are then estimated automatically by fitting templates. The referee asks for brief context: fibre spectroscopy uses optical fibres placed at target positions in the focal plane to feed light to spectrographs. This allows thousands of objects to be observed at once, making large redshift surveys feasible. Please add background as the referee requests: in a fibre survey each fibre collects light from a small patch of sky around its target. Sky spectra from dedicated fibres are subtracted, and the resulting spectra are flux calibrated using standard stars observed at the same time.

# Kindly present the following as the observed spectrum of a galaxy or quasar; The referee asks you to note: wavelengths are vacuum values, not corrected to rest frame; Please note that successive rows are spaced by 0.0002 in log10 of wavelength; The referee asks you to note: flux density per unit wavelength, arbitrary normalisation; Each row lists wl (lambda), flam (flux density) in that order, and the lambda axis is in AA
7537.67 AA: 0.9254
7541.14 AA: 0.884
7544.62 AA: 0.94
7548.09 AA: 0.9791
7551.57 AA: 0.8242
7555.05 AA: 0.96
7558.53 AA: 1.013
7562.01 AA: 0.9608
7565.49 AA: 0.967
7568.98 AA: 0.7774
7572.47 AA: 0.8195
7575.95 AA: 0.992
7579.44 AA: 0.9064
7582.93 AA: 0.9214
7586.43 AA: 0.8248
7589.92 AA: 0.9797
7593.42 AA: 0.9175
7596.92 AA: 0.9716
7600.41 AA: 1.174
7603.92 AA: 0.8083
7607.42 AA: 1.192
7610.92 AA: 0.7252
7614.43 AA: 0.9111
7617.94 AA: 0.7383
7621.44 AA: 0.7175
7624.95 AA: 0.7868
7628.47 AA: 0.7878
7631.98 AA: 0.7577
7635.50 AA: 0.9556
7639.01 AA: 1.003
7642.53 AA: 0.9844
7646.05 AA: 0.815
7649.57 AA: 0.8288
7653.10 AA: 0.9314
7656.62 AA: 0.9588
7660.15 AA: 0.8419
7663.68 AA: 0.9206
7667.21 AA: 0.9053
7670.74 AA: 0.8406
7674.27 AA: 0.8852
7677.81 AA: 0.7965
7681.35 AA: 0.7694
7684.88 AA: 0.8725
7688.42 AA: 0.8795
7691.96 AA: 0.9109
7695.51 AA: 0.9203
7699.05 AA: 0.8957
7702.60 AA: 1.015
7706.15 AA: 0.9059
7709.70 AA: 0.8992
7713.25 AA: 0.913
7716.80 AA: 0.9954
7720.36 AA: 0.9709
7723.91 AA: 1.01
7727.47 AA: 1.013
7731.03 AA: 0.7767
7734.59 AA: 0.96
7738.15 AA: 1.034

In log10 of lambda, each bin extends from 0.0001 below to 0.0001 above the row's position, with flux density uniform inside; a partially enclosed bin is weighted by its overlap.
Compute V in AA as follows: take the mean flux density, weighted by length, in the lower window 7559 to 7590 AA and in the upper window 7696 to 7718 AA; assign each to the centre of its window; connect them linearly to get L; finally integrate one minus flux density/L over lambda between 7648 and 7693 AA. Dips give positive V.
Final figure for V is 2.7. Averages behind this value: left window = 0.906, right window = 0.935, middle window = 0.872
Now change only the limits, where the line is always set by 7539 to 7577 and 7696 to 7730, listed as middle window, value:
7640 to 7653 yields 0.65 AA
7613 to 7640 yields 3.10 AA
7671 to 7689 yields 2.04 AA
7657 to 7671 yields 0.78 AA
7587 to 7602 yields -1.10 AA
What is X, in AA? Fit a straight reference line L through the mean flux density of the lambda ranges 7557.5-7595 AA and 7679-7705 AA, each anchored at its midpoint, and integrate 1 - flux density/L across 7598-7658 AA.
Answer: 1.2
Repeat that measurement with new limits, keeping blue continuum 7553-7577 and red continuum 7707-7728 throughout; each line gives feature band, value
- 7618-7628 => 2.0 AA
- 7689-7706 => 0.5 AA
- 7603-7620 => 1.1 AA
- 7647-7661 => 0.8 AA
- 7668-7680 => 1.4 AA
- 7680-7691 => 1.2 AA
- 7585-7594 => 0.2 AA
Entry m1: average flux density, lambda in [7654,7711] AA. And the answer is 0.889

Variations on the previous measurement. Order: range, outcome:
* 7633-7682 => 0.889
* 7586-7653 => 0.891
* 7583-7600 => 0.943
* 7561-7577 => 0.897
